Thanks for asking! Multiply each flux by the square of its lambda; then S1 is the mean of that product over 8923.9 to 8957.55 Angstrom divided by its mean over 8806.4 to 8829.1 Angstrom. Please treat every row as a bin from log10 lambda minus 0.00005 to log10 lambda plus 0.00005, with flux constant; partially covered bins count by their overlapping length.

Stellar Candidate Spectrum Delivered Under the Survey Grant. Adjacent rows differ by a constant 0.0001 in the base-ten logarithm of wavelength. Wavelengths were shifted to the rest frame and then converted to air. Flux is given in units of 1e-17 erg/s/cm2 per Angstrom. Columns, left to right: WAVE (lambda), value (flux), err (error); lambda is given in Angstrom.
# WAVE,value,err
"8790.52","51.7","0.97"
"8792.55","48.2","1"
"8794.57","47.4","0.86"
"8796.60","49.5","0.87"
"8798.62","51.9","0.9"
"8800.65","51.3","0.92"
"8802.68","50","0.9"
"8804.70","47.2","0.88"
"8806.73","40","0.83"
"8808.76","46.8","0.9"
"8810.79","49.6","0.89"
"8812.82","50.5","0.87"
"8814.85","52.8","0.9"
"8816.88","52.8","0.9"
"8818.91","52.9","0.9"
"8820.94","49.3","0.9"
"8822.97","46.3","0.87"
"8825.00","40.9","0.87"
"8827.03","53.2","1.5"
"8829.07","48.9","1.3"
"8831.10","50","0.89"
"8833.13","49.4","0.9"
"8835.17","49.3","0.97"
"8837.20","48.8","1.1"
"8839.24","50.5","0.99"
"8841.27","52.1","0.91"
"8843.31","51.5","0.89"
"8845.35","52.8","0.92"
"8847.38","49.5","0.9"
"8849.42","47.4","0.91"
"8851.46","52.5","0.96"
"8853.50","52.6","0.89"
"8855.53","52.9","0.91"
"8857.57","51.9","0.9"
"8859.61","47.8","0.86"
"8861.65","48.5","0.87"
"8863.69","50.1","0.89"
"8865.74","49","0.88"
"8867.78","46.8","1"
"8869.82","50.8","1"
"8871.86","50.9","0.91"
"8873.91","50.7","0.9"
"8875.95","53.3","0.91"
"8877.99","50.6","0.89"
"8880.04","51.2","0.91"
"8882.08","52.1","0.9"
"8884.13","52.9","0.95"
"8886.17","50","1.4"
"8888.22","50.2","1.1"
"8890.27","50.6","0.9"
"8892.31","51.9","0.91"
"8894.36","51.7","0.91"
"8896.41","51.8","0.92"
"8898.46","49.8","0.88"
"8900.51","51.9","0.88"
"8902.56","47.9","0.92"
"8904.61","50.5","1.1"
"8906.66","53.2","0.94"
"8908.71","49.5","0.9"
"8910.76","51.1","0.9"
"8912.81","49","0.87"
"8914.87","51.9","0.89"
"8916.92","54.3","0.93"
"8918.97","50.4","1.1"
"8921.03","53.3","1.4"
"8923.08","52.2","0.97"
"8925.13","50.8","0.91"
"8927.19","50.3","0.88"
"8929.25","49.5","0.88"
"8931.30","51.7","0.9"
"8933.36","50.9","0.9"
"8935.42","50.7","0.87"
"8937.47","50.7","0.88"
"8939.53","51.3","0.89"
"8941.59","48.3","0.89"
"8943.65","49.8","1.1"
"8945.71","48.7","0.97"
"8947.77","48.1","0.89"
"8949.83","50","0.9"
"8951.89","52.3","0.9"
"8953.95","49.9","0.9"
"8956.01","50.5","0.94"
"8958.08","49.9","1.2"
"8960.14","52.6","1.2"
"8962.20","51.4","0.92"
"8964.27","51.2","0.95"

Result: 1.1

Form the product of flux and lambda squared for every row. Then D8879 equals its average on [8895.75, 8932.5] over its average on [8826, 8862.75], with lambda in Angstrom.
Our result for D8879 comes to 1.03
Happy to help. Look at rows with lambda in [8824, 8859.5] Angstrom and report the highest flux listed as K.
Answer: 53.2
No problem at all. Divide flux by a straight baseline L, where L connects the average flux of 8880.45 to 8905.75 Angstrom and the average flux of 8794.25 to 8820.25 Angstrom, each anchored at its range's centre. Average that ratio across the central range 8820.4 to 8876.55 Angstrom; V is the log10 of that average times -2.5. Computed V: 0.01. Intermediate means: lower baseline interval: 49.5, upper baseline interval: 51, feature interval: 49.9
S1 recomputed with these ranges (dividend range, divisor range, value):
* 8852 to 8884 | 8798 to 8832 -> 1.05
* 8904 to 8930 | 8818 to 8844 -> 1.06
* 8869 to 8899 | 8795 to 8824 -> 1.06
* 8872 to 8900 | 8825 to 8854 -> 1.03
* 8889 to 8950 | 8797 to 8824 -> 1.05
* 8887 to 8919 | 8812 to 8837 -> 1.05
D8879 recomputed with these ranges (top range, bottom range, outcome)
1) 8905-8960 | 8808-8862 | 1.04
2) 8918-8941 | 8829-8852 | 1.04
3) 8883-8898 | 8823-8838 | 1.07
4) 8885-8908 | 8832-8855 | 1.02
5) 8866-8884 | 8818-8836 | 1.05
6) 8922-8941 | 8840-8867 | 1.02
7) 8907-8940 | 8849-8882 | 1.03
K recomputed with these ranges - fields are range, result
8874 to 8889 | 53.3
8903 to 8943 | 54.3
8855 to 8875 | 52.9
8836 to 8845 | 52.1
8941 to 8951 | 50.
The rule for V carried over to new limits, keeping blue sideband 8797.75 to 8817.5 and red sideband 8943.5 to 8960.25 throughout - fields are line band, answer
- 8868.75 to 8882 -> -0.04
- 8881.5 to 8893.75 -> -0.03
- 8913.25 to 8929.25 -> -0.04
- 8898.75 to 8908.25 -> -0.02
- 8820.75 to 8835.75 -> 0.02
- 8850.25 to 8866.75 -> -0.02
